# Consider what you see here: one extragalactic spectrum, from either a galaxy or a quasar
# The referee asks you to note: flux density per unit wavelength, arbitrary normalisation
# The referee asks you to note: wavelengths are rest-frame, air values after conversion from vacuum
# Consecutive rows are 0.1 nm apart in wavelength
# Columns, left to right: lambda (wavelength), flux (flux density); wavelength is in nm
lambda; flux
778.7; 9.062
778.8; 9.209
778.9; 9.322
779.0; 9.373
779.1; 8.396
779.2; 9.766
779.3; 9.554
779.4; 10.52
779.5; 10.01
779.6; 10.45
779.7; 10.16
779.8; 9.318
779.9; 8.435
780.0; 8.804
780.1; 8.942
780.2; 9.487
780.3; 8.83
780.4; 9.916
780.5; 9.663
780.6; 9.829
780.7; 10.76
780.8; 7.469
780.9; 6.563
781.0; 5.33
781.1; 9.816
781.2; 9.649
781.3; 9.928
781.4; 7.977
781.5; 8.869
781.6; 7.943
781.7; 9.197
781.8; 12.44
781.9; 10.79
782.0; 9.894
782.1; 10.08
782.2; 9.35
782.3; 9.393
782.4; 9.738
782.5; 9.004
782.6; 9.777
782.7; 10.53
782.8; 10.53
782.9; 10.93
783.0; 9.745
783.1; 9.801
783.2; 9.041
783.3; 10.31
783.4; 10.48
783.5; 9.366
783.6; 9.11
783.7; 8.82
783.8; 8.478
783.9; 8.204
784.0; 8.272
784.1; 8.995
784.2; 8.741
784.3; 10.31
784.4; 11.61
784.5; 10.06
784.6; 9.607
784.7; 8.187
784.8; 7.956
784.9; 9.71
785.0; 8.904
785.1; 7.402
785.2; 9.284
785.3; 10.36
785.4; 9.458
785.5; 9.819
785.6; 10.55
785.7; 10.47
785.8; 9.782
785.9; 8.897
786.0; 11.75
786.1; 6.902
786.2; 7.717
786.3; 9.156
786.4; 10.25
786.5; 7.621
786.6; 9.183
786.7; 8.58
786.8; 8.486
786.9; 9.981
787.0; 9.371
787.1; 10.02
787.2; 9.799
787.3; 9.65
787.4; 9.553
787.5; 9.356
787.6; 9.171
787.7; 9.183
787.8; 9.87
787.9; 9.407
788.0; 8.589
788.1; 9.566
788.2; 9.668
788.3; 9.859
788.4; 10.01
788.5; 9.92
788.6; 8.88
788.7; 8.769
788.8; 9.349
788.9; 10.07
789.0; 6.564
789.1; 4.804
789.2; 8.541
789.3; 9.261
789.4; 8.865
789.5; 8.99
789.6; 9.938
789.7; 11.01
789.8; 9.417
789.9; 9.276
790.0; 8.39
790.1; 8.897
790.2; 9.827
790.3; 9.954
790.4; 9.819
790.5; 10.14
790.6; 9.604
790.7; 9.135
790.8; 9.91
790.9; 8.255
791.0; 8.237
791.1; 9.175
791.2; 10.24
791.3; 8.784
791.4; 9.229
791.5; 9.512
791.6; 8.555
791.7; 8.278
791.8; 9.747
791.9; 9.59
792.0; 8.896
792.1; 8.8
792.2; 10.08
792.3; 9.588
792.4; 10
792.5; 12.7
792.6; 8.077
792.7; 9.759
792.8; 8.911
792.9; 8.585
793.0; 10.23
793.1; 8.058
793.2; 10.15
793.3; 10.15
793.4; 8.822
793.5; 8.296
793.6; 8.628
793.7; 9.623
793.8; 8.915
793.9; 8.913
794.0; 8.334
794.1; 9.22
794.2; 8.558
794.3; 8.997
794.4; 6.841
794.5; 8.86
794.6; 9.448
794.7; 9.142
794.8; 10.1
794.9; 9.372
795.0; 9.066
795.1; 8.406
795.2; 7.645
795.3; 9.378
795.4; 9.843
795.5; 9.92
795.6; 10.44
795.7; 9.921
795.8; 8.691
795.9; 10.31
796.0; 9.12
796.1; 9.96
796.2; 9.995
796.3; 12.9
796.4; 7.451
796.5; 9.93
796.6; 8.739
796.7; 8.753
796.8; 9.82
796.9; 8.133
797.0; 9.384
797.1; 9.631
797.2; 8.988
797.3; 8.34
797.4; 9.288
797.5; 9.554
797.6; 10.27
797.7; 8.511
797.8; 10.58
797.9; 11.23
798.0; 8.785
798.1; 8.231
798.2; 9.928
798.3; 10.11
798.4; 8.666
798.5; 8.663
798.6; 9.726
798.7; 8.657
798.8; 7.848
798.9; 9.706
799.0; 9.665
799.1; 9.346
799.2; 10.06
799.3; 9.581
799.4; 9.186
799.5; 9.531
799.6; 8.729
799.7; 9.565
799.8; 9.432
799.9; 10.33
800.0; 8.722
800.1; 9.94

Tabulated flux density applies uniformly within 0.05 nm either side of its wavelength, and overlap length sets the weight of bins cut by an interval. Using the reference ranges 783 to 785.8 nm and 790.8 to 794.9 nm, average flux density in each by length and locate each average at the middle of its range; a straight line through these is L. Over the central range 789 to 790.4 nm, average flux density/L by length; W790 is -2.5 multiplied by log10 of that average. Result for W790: 0.04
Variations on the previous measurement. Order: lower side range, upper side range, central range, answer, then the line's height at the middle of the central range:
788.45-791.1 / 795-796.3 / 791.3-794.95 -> 0.020 mag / 9.36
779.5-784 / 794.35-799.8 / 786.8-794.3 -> 0.012 mag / 9.35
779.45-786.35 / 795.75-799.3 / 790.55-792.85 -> 0.005 mag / 9.39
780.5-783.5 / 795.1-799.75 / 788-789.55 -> 0.069 mag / 9.45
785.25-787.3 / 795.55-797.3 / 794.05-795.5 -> 0.063 mag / 9.49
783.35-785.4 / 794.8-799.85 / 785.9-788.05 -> 0.003 mag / 9.24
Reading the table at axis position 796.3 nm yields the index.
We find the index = 12.9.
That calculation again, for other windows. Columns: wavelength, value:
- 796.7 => 8.753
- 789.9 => 9.276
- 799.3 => 9.581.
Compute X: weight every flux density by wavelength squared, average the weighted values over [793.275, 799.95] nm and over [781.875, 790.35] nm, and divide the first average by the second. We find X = 1.02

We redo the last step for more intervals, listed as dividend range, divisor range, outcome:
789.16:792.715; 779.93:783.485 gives 1.02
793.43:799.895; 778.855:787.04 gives 1.03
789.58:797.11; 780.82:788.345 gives 1.02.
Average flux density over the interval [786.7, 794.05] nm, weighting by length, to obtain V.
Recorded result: 9.26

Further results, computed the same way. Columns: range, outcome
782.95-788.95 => 9.36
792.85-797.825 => 9.24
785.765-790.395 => 9.18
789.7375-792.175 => 9.25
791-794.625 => 9.17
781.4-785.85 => 9.56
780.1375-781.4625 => 8.86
